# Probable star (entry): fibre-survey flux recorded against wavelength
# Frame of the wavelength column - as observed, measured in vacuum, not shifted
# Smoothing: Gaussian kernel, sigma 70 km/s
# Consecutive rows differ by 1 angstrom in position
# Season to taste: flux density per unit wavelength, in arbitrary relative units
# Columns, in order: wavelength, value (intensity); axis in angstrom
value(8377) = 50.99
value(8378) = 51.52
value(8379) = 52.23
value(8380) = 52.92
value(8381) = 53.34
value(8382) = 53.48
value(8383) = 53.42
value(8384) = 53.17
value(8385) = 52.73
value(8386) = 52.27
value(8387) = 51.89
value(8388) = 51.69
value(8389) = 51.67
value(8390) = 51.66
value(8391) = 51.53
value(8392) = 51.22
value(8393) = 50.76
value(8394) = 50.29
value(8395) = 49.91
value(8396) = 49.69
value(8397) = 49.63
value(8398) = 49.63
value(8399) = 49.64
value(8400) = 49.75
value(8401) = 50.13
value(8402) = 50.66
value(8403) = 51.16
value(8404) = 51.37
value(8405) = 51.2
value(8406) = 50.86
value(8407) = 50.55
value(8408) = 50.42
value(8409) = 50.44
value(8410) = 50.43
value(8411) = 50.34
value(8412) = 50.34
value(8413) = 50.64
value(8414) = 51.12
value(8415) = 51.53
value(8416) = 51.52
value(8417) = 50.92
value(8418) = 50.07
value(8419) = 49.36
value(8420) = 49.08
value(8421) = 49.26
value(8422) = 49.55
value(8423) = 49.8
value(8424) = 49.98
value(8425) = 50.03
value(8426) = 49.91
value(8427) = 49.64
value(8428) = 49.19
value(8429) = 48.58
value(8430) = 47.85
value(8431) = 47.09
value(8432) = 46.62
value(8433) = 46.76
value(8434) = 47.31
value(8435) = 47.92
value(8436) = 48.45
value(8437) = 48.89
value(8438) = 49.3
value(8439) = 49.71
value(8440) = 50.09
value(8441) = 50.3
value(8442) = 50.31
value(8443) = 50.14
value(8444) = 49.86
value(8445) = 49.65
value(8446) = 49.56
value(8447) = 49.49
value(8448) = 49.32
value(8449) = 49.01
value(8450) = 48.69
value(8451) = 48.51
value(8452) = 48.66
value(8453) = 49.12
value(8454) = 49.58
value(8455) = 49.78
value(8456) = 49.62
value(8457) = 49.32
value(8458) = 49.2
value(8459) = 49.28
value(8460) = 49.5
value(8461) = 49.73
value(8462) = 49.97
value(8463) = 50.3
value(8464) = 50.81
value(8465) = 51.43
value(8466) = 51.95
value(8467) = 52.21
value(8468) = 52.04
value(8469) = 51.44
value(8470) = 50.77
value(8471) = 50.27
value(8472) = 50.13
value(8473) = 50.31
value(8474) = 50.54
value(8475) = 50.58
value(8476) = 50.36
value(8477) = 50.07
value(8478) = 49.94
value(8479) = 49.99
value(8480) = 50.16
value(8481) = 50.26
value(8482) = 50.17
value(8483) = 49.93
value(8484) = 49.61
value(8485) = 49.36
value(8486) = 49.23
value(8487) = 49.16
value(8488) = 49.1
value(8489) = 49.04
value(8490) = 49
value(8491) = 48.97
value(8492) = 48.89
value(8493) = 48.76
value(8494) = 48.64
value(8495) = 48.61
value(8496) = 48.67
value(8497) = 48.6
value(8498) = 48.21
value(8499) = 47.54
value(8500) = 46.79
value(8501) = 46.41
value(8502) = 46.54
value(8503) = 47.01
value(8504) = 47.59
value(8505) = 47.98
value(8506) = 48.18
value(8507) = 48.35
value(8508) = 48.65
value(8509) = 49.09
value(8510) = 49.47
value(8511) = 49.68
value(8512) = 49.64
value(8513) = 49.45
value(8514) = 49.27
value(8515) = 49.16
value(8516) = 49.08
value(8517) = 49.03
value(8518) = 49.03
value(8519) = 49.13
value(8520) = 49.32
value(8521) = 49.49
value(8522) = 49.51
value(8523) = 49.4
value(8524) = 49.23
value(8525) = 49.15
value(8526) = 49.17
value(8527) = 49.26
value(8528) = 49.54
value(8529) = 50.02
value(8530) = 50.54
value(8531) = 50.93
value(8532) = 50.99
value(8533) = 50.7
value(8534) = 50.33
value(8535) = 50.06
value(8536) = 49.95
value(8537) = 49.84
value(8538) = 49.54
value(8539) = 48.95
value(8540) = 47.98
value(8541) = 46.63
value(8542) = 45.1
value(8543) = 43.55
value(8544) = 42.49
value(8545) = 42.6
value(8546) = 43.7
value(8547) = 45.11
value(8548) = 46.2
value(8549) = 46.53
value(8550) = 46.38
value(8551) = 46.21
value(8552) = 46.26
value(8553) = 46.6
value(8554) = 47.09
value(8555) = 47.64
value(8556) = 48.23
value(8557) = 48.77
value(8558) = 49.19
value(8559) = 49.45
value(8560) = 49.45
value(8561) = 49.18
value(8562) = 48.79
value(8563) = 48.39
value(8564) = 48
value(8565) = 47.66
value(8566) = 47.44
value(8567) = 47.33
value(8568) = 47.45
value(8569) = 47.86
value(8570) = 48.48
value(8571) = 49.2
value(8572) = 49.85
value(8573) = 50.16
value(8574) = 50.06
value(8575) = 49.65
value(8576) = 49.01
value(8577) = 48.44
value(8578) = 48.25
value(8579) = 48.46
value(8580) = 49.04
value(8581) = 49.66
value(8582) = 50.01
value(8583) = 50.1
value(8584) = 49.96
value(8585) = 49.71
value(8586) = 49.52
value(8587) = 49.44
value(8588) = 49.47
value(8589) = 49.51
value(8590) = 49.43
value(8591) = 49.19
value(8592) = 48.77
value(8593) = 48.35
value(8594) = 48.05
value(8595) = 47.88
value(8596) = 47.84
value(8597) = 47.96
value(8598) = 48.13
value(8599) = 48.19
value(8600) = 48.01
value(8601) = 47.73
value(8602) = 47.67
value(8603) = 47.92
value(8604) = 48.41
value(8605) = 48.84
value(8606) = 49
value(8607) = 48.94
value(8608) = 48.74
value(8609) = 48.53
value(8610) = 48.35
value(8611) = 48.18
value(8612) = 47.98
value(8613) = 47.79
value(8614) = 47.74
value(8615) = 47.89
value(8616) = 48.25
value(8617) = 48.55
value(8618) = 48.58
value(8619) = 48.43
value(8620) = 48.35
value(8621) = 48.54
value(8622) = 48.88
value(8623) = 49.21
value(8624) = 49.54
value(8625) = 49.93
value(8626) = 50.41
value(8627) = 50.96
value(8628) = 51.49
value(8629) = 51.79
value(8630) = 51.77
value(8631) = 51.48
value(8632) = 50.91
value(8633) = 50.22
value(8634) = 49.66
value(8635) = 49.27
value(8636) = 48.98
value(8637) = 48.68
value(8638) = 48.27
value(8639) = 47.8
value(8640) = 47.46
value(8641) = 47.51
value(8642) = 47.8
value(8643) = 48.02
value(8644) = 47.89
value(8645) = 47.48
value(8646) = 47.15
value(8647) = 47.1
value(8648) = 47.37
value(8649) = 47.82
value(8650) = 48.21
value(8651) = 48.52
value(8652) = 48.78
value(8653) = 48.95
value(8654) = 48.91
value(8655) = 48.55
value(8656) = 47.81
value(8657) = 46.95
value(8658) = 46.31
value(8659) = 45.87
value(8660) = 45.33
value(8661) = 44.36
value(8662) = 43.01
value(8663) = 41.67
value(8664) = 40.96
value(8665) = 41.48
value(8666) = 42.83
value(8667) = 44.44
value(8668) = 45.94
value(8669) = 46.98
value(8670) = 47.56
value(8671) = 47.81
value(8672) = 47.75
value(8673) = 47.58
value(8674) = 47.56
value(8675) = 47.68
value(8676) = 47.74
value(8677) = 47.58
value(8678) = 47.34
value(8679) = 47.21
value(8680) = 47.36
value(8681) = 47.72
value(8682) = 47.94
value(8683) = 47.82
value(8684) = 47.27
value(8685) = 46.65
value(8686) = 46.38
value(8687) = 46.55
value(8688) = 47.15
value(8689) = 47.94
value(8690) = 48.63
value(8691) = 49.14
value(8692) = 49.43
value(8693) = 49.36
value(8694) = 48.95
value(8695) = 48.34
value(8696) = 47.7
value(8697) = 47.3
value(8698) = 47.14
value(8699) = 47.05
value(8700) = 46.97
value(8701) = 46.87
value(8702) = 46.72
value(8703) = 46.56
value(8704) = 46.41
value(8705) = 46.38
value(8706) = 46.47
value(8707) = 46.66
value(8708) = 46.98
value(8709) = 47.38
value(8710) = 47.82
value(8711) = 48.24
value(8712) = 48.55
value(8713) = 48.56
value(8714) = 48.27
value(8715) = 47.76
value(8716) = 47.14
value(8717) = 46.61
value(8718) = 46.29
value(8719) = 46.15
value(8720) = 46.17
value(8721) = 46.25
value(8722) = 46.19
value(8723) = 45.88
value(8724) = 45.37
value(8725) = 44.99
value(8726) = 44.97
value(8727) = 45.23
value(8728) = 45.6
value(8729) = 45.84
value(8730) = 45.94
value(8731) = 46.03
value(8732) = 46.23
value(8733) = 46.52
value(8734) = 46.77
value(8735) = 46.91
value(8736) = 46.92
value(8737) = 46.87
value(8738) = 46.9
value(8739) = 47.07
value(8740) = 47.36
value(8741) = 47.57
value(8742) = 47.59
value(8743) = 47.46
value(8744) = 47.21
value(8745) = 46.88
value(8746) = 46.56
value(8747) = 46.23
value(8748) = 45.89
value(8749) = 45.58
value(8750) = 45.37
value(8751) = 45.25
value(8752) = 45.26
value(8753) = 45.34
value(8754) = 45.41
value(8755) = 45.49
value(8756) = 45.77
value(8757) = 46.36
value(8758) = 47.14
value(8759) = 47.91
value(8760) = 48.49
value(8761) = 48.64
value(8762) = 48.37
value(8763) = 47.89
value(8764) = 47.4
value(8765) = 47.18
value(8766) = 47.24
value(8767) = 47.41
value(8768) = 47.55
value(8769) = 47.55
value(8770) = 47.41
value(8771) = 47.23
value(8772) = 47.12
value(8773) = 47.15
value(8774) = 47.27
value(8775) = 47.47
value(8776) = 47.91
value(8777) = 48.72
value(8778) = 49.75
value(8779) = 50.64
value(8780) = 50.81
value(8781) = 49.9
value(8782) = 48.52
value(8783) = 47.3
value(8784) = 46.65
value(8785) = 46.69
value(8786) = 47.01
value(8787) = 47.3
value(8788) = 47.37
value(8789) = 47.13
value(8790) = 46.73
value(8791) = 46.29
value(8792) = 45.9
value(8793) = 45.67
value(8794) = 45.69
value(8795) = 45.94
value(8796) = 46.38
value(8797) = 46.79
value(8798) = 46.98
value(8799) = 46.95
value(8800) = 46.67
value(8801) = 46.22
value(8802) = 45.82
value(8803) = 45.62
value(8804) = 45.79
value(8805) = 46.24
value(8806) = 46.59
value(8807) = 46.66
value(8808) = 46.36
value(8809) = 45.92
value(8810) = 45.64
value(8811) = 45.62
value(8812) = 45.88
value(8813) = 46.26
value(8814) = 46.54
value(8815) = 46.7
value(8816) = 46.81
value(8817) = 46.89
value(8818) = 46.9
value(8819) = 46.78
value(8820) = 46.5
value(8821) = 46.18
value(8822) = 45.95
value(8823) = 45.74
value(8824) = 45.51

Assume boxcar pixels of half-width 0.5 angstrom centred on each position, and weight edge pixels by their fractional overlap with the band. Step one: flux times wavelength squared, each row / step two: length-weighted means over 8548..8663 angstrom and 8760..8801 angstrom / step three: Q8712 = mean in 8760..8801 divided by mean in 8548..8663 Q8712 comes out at 1.0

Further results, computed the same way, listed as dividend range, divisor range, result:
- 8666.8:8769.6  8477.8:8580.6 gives 1.01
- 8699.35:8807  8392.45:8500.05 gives 1.01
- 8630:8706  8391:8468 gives 1.00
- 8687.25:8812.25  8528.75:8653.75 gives 1.00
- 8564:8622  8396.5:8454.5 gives 1.02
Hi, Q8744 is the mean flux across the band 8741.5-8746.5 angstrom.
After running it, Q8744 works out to 47.1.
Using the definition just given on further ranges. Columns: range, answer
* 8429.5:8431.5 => 47.5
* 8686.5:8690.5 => 47.6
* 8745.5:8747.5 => 46.4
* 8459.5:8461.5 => 49.6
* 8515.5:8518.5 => 49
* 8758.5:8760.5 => 48.2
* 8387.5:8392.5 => 51.6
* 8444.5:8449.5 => 49.4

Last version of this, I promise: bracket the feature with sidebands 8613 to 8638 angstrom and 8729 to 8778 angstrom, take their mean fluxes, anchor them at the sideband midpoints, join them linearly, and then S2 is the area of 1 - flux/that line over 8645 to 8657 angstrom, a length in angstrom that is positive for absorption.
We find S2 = 0.2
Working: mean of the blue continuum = 49.5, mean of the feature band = 48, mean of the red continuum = 46.9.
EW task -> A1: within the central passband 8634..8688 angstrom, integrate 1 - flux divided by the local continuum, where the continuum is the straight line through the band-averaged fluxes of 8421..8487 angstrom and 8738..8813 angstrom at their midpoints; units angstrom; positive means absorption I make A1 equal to 1.1 angstrom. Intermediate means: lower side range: 49.6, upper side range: 46.9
